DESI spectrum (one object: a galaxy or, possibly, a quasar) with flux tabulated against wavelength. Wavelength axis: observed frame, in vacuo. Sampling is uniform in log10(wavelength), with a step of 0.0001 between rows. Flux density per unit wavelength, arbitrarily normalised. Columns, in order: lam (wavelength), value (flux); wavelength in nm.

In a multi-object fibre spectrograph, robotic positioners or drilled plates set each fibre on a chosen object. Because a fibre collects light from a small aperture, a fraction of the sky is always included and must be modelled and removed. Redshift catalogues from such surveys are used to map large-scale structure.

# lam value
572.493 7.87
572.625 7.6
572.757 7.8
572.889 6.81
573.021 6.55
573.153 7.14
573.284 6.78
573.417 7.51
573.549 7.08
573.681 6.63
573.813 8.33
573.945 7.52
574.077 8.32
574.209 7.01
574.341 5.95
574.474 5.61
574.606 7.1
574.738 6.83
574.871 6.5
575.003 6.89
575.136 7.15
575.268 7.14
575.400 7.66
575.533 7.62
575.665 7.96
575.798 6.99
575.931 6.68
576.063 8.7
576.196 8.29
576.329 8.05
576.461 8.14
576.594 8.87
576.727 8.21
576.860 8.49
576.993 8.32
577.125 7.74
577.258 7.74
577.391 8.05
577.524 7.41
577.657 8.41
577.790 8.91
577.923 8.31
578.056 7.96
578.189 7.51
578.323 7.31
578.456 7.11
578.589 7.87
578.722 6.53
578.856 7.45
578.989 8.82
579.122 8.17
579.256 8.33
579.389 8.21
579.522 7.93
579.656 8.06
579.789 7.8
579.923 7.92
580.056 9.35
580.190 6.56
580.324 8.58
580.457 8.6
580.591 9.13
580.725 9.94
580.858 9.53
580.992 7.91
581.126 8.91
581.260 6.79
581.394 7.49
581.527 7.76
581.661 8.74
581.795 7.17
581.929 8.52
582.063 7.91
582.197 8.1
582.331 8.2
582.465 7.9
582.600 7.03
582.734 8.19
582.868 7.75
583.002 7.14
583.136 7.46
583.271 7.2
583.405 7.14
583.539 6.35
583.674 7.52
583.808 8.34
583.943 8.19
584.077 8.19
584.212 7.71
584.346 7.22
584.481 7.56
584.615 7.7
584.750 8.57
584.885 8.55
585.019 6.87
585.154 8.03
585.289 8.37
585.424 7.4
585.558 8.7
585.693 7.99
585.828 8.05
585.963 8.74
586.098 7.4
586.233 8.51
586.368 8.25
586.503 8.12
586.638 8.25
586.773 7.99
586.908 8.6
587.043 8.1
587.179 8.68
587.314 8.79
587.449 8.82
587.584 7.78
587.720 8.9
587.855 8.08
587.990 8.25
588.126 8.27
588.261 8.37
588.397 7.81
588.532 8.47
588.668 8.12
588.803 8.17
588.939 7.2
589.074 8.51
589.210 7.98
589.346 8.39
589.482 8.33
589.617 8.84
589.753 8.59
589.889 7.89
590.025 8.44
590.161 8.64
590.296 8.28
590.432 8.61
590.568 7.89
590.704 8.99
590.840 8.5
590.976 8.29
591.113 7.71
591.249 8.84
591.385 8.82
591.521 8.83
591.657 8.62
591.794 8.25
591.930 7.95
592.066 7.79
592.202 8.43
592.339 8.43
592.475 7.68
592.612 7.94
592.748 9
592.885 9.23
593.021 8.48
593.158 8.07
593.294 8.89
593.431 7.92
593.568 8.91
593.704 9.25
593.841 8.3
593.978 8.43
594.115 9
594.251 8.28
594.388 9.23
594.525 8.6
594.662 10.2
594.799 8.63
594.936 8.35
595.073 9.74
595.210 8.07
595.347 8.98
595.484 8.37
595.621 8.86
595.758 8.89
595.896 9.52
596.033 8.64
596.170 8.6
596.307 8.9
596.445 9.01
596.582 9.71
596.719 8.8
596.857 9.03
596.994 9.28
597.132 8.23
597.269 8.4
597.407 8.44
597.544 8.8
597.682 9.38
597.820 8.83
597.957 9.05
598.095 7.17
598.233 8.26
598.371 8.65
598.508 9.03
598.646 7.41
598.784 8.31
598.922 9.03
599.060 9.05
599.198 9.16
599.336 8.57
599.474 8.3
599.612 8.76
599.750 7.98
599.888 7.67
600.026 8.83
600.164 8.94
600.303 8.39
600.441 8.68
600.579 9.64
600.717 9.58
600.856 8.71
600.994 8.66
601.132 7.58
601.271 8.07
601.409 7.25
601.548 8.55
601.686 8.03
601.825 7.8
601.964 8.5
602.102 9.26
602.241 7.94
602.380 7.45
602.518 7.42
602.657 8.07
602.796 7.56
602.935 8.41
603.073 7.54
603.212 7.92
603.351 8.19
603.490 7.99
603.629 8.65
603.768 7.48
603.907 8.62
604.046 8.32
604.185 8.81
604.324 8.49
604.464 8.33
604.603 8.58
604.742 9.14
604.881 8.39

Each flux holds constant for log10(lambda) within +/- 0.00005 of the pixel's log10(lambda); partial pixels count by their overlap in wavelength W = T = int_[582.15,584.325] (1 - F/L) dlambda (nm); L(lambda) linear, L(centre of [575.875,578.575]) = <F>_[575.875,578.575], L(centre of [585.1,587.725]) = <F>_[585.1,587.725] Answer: 0.14 nm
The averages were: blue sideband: 8.01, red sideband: 8.26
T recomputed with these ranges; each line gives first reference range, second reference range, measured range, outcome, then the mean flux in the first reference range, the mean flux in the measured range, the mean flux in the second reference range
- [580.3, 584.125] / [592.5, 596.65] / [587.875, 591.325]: 0.07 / 7.98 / 8.29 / 8.79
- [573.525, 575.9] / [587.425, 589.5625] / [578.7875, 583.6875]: -0.23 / 7.12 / 7.99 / 8.21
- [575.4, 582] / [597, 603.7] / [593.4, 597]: -0.25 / 8.05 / 8.87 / 8.38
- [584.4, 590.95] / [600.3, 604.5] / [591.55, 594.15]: -0.07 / 8.24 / 8.45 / 8.25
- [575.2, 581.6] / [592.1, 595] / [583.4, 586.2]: 0.14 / 8.03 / 7.86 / 8.62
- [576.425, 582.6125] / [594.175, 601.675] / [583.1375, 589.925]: 0.20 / 8.09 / 8.07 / 8.68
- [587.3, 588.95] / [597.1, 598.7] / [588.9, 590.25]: 0.00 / 8.25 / 8.31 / 8.49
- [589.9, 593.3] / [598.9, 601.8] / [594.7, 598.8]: -0.12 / 8.41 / 8.73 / 8.52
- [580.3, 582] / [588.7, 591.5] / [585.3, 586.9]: 0.04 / 8.39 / 8.16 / 8.35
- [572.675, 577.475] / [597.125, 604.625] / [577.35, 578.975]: -0.04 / 7.45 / 7.76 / 8.38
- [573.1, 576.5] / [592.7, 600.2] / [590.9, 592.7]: 0.03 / 7.29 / 8.28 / 8.71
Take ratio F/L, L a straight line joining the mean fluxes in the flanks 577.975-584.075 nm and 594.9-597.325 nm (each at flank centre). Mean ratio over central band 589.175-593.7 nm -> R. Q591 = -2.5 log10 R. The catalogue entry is 0.02 mag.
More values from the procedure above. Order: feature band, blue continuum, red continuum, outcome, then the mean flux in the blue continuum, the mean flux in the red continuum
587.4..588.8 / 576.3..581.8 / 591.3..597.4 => 0.02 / 8.11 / 8.69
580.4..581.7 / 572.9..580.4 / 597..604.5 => -0.09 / 7.64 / 8.38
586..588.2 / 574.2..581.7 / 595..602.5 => -0.02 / 7.85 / 8.6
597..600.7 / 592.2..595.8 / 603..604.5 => -0.02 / 8.68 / 8.21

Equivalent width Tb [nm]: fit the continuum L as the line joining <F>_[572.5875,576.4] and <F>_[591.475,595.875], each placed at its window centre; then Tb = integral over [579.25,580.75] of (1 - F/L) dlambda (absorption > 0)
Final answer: -0.134 nm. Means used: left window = 7.25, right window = 8.62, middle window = 8.33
